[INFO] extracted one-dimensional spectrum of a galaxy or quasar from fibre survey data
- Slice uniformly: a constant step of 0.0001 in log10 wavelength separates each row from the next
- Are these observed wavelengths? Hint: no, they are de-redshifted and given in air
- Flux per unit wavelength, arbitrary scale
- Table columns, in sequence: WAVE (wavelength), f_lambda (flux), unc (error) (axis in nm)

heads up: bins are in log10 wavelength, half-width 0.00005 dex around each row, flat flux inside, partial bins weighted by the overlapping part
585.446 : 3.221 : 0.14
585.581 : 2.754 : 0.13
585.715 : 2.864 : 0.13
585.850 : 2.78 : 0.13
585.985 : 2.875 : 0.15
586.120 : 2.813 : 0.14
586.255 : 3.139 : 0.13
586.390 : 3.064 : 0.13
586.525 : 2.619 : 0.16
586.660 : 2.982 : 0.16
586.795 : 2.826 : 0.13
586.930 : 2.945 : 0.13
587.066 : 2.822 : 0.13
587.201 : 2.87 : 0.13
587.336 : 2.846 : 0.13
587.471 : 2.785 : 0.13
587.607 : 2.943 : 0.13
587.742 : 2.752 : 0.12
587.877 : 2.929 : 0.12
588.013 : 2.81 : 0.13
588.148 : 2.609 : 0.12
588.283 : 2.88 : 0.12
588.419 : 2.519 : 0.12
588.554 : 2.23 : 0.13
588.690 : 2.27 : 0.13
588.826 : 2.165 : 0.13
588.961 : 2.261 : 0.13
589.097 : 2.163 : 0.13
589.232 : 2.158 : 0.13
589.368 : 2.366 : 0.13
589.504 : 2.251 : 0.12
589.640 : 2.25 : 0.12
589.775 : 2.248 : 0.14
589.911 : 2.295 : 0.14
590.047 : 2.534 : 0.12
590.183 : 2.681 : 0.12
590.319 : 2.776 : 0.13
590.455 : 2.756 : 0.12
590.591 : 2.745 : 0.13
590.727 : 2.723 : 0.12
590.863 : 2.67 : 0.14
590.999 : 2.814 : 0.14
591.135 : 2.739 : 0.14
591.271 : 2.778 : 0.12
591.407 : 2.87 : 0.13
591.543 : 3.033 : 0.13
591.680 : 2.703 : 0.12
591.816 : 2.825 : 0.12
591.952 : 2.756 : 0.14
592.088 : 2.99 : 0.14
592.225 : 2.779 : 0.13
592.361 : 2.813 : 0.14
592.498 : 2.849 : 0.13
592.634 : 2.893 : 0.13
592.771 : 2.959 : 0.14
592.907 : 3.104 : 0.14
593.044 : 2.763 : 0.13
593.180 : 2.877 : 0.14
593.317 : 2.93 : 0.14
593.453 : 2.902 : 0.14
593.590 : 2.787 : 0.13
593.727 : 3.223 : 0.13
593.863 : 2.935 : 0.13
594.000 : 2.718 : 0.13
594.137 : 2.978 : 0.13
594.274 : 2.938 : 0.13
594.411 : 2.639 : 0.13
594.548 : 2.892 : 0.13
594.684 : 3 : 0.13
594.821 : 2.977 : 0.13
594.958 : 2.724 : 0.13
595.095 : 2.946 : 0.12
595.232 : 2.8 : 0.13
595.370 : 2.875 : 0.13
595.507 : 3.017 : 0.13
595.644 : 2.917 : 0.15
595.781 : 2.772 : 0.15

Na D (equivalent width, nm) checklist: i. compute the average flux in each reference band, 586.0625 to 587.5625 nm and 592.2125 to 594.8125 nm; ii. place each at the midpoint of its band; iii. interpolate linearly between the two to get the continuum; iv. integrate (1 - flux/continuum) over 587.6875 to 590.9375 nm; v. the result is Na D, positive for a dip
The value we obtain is 0.44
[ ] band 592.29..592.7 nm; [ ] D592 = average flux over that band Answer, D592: 2.85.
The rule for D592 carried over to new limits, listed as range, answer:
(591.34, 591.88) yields 2.86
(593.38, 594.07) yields 2.91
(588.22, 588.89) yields 2.41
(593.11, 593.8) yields 2.95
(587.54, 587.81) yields 2.85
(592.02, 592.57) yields 2.86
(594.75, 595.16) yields 2.88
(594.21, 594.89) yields 2.89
